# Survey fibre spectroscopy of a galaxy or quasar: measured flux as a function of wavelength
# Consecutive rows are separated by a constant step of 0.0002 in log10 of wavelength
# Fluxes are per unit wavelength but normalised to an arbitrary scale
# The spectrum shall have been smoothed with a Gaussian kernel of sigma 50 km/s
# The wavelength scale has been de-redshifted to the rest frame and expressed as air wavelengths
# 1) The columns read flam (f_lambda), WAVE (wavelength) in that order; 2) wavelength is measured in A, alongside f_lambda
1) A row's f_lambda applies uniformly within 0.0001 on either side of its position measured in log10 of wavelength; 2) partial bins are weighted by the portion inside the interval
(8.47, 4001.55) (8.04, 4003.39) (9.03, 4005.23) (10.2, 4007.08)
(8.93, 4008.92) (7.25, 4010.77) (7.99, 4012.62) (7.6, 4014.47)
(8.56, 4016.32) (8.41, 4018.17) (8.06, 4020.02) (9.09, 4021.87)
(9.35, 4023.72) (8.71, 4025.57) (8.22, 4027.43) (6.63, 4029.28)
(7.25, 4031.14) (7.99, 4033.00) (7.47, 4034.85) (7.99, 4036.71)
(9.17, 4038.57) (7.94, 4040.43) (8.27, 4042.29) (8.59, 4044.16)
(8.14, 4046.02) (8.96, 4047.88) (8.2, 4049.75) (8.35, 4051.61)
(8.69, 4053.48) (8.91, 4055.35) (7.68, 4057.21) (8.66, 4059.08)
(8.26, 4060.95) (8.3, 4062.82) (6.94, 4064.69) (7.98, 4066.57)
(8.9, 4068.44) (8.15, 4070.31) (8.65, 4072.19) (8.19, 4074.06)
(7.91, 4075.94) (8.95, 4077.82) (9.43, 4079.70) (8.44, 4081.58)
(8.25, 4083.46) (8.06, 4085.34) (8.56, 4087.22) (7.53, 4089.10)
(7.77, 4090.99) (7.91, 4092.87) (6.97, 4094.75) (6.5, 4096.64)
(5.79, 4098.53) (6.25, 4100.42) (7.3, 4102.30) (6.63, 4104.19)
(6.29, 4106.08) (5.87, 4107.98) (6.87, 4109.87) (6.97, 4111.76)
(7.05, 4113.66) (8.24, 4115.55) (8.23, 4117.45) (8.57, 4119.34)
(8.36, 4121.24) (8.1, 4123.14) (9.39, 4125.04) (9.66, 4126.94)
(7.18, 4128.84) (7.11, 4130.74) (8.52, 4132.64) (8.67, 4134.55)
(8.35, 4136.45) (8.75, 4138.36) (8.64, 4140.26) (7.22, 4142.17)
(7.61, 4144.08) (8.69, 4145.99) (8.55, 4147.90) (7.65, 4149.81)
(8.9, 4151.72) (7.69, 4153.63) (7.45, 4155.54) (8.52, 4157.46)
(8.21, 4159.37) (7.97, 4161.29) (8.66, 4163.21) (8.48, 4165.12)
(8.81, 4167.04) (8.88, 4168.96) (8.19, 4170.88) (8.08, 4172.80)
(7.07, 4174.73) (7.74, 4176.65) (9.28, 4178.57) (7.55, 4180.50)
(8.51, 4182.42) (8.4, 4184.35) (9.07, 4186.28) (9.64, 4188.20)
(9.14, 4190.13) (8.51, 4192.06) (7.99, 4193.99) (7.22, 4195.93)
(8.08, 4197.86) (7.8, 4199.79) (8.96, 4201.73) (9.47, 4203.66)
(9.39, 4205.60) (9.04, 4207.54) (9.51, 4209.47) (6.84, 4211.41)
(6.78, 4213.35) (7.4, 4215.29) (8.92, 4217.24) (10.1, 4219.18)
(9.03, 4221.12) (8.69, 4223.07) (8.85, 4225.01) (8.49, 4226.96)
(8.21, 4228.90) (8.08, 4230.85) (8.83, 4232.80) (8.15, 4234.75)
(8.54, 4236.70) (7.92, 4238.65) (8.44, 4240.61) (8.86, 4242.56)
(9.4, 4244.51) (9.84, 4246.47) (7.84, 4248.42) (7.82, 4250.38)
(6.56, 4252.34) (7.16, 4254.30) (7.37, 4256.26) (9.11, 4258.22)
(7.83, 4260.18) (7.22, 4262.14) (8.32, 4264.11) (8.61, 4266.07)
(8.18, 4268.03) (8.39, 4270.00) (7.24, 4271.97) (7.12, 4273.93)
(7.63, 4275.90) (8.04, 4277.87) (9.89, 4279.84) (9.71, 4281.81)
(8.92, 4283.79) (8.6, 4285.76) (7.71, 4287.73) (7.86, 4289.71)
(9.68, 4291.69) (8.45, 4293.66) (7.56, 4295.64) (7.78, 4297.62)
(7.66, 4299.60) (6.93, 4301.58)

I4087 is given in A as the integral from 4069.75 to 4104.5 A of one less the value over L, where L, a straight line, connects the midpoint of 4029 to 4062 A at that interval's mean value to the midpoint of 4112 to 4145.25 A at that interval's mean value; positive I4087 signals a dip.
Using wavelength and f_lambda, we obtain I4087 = 1.8 A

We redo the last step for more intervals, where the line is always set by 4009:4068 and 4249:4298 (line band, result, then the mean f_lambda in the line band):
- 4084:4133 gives 3.90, 7.52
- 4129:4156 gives 0.15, 8.11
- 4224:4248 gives -1.45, 8.62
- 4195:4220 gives -0.86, 8.42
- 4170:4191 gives -0.71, 8.42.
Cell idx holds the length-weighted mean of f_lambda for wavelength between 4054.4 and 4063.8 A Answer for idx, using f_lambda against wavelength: 8.36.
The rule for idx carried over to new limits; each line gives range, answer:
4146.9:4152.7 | 8.37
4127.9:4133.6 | 7.6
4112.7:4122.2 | 8.09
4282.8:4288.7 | 8.42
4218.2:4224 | 9.28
